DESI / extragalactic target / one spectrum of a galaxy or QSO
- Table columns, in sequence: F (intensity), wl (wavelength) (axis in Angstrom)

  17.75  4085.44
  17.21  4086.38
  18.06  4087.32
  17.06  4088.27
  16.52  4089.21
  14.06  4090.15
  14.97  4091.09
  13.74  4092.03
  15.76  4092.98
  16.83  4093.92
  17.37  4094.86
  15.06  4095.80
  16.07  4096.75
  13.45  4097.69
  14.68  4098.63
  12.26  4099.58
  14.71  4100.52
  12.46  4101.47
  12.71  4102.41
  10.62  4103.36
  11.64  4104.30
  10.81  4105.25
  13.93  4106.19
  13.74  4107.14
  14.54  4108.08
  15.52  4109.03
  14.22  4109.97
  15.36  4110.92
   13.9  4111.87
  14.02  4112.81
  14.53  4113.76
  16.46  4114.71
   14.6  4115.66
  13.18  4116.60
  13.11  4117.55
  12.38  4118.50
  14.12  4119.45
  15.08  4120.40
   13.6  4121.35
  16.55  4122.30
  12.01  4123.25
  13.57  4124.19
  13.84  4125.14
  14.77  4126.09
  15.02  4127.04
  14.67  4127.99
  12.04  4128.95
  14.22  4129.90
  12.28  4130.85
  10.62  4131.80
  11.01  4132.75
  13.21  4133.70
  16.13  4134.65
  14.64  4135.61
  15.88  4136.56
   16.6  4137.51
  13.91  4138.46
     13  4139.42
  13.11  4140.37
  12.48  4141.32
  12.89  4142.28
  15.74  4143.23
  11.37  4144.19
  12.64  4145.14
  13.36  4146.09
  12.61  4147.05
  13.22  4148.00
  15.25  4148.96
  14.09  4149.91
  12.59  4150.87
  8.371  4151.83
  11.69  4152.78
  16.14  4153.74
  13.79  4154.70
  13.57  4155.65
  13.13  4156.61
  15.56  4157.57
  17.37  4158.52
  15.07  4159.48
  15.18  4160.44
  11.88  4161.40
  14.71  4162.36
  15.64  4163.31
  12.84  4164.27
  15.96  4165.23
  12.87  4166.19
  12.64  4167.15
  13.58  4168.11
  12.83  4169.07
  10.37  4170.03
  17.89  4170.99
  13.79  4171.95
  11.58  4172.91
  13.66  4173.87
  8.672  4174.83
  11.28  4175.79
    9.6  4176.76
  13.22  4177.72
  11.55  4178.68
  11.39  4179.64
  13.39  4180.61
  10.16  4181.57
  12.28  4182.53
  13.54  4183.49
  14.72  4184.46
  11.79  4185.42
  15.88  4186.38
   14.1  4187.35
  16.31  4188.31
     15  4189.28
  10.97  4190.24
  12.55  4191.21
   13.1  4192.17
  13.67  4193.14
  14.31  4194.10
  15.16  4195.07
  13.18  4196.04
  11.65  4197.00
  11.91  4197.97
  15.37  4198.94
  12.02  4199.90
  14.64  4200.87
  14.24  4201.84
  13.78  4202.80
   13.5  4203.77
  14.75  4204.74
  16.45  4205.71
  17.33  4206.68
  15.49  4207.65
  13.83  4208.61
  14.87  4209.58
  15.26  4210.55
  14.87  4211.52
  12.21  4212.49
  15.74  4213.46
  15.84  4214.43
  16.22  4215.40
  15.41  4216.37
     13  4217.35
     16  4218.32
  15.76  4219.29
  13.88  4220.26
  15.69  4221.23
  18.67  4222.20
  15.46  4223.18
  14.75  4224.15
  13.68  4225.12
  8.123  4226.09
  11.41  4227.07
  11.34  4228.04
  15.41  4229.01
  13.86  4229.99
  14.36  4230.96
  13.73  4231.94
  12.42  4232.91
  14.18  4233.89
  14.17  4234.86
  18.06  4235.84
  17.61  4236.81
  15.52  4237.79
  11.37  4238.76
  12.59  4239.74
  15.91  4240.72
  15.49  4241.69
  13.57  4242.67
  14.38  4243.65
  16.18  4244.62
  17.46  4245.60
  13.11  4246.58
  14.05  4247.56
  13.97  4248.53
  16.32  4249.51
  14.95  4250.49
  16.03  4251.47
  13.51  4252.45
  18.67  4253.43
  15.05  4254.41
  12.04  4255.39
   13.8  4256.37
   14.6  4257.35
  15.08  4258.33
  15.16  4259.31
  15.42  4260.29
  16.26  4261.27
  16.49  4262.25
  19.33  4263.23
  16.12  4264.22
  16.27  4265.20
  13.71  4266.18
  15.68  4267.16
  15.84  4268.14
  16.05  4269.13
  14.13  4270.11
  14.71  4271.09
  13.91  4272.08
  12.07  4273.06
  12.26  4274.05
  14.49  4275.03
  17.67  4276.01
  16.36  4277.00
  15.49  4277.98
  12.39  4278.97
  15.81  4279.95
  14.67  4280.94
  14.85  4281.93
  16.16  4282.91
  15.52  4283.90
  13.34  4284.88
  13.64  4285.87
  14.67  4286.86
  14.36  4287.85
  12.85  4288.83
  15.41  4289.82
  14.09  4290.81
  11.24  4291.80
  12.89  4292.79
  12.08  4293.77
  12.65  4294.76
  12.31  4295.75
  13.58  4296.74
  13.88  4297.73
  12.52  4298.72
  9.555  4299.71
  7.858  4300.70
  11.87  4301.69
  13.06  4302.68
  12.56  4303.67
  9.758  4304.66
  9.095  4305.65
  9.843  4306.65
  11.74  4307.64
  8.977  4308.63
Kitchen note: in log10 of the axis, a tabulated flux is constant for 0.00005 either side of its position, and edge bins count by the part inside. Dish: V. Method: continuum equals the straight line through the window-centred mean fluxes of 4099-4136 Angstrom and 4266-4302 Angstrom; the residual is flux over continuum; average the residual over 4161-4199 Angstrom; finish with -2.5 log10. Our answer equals 0.05 mag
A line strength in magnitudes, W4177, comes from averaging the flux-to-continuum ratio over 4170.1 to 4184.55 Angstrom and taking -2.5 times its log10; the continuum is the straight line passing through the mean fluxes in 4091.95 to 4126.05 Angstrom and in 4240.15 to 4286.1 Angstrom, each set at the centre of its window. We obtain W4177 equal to 0.178 mag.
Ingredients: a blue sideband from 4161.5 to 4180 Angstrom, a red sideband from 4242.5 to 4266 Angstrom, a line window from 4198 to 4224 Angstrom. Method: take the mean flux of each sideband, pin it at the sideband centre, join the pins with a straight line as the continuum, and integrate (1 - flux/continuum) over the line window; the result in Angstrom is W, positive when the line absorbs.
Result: -1.7 Angstrom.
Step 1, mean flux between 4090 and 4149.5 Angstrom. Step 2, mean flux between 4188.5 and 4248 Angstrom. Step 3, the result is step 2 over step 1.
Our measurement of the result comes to 1.0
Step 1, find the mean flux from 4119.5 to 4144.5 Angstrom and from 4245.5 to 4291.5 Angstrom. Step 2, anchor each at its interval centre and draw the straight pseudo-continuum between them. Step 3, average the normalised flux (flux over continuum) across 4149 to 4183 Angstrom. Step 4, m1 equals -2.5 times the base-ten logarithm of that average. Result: 0.08 mag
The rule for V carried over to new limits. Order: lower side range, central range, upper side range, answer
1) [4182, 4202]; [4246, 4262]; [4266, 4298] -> -0.07 mag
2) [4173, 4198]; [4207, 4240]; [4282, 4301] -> -0.12 mag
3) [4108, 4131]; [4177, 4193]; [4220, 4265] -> 0.11 mag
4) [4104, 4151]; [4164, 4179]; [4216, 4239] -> 0.11 mag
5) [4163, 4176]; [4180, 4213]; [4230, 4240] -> -0.02 mag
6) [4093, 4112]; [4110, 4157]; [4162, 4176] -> 0.00 mag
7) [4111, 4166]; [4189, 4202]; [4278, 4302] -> 0.02 mag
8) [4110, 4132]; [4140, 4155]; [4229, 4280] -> 0.09 mag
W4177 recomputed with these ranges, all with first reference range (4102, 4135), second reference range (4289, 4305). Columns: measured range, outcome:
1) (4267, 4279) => -0.19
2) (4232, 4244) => -0.15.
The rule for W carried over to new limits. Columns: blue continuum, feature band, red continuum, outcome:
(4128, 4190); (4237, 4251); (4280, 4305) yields -1.6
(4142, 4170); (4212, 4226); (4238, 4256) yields -0.6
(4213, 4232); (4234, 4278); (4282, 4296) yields -3.3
